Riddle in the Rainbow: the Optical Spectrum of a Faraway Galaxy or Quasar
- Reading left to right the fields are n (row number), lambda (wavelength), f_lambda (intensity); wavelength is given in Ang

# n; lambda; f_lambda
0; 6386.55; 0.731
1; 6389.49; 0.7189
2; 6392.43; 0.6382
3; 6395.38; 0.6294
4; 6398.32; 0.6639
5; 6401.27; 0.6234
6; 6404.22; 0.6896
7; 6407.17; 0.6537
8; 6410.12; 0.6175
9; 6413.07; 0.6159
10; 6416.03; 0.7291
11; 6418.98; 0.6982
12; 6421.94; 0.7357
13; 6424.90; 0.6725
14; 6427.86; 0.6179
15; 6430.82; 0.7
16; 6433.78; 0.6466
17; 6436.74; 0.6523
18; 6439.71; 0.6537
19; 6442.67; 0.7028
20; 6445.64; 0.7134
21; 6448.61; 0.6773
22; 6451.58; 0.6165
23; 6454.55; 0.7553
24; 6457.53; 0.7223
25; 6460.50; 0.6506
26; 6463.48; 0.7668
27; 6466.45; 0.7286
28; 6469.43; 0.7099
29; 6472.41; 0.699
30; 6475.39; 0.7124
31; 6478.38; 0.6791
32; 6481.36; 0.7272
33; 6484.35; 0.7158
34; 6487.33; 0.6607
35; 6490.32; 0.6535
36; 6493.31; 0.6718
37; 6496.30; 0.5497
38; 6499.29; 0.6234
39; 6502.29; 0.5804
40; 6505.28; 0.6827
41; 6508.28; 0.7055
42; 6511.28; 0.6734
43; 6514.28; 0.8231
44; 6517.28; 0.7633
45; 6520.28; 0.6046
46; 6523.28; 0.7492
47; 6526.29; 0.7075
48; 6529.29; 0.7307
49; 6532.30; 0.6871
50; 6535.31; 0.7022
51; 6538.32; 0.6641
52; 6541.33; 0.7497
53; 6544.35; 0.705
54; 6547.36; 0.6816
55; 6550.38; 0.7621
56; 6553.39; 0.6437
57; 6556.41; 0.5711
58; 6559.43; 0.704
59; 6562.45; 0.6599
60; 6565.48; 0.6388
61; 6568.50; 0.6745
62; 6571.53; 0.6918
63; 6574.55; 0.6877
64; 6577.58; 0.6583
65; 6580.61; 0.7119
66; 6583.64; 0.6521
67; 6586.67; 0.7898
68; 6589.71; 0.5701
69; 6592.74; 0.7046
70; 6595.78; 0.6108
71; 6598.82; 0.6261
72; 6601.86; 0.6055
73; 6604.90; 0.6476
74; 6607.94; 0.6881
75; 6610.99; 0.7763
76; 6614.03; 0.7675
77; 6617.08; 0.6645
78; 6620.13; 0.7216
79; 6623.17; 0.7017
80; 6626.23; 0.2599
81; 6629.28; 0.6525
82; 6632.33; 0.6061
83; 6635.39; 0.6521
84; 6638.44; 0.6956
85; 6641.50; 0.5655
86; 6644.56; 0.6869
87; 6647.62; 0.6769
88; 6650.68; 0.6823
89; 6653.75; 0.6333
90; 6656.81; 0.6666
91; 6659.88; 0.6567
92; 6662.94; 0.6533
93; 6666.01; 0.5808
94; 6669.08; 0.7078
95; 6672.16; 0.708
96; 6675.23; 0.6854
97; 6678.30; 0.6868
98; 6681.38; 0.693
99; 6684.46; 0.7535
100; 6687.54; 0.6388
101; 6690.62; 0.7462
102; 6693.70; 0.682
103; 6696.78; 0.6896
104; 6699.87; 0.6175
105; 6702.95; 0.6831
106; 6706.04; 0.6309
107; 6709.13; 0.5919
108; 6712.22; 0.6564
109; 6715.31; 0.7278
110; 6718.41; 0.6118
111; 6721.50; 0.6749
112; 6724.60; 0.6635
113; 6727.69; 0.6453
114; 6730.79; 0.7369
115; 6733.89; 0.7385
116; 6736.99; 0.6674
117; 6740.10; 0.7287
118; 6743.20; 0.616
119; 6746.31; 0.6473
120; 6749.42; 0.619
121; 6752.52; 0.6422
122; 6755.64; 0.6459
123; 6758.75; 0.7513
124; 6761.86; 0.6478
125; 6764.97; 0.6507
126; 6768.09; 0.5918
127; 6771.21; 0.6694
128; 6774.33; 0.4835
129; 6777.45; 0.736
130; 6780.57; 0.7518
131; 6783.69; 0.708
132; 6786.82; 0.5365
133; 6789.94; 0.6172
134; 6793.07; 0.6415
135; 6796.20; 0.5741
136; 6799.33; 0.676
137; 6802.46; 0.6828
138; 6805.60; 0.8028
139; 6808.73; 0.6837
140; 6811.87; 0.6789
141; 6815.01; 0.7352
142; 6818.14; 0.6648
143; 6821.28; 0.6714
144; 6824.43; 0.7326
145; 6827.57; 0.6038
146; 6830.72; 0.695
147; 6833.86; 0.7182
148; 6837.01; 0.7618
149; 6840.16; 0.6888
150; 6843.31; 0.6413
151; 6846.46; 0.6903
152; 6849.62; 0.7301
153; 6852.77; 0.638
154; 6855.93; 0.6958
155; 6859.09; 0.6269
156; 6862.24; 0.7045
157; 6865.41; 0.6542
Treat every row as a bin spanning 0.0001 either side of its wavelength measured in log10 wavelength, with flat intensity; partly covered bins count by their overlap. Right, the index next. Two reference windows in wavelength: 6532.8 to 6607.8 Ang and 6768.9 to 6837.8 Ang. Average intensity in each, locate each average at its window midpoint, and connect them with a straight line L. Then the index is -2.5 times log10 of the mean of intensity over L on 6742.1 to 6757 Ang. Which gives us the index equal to 0.06 mag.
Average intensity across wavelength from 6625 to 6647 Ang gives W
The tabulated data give 0.597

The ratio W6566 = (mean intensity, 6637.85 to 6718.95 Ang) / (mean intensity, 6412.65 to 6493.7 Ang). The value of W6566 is 0.97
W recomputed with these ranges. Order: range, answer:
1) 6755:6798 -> 0.643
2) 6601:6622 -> 0.699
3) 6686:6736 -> 0.671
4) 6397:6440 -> 0.665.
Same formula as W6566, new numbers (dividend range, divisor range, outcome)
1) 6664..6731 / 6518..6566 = 0.98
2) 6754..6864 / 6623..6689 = 1.04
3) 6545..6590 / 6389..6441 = 1.02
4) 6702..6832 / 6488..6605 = 0.98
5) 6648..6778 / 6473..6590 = 0.97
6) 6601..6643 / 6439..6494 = 0.92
